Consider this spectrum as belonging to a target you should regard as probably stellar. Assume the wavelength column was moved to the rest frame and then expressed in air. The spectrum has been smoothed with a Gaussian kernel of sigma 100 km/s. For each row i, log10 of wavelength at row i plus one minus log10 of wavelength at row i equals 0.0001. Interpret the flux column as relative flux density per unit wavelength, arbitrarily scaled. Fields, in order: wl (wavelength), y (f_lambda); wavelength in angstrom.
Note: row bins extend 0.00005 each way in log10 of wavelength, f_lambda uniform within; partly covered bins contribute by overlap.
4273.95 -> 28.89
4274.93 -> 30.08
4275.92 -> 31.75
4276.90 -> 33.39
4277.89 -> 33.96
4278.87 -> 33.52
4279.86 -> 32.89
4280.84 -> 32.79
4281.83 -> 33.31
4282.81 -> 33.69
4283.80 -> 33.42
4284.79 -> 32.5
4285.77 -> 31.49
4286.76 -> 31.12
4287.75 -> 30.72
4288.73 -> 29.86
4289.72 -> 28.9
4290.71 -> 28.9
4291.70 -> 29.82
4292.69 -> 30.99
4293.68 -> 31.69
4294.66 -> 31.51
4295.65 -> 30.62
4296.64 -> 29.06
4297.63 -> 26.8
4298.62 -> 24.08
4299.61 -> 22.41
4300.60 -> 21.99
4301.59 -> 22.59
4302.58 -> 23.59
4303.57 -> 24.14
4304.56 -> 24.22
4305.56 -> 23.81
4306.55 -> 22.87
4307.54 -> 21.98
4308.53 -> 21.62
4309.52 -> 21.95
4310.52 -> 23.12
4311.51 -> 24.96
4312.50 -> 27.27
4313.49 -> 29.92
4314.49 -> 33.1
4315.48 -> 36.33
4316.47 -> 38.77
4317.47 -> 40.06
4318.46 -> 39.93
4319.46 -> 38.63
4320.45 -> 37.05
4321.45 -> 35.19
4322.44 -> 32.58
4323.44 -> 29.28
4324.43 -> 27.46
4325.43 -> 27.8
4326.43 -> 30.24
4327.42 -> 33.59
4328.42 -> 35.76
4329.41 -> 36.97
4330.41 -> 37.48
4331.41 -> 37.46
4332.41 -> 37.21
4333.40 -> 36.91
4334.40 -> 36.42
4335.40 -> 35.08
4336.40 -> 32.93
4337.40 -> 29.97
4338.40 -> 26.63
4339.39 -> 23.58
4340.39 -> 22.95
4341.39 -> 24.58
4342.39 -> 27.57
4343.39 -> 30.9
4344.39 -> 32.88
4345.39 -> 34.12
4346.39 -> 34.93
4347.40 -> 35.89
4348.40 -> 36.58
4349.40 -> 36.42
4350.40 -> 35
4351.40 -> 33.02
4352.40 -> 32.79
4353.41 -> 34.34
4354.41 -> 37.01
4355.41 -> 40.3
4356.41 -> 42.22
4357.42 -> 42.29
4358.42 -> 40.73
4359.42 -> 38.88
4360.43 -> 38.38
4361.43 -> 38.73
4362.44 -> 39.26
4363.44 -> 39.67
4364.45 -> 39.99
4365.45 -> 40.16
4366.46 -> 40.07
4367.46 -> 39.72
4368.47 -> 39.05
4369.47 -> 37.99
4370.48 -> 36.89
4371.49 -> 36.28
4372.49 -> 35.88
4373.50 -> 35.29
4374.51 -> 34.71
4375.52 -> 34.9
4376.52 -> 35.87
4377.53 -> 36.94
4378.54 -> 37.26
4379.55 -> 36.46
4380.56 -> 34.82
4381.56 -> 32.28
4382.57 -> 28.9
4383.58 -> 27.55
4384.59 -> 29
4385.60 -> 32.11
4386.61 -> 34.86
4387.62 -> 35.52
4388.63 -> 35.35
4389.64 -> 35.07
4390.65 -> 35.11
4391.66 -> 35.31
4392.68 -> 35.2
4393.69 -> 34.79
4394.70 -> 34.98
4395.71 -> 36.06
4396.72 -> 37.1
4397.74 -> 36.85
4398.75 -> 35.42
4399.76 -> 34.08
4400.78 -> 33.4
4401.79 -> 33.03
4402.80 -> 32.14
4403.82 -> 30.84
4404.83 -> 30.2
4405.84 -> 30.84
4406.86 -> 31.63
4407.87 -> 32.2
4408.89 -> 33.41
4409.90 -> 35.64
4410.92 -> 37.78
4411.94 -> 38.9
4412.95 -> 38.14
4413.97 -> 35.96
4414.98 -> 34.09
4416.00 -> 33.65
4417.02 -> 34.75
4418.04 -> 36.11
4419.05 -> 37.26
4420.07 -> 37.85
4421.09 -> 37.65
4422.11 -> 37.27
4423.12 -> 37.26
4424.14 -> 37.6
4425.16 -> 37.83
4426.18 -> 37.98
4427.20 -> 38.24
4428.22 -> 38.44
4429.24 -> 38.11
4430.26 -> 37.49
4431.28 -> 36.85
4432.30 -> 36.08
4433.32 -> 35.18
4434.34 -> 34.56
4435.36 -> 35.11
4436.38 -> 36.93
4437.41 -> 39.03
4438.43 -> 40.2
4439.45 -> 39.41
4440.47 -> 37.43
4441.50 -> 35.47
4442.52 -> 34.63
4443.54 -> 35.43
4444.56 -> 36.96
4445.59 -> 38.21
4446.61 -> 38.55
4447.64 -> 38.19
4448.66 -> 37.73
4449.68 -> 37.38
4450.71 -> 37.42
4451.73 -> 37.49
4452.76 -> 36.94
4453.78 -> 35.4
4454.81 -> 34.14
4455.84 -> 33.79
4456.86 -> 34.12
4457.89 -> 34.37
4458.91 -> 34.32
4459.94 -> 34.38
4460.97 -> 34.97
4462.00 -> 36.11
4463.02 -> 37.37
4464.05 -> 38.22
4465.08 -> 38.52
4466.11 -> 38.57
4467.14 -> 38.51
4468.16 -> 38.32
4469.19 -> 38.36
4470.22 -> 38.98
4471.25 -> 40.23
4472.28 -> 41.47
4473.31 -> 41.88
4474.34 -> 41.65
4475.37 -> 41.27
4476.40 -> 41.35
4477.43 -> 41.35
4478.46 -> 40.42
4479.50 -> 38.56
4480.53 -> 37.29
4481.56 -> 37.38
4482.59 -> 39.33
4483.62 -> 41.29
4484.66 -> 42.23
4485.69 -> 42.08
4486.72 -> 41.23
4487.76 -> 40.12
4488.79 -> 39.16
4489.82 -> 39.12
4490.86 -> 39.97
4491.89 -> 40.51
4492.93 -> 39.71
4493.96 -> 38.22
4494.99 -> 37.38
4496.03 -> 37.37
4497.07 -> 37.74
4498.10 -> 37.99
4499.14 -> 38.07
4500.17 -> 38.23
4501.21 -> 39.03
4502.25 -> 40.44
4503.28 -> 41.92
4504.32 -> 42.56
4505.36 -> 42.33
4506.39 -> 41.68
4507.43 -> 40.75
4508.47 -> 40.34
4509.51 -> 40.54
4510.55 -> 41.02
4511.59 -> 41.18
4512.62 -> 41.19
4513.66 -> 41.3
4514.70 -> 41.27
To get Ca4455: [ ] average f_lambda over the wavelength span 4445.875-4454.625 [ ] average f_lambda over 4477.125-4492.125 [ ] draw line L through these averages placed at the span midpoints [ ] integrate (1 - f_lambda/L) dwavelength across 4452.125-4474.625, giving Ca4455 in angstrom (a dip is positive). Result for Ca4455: 0.6 angstrom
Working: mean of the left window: 37.3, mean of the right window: 40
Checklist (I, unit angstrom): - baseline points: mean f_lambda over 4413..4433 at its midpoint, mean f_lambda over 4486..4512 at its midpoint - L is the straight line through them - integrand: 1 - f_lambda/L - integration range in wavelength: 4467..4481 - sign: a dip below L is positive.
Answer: -0.4 angstrom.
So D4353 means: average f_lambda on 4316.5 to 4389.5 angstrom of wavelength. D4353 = 35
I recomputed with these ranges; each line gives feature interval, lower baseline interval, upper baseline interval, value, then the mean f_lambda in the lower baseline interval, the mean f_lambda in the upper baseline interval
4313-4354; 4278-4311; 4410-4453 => -3.81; 28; 37.1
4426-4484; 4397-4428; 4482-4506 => 0.01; 35.3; 39.8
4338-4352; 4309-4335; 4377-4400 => 1.06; 33.3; 34.4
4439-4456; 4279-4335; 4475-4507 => 0.38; 30.5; 39.8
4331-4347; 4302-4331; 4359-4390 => 0.50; 30.3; 36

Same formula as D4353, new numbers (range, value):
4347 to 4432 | 36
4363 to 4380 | 37.5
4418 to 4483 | 37.6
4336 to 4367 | 35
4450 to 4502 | 38.4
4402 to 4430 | 35.6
